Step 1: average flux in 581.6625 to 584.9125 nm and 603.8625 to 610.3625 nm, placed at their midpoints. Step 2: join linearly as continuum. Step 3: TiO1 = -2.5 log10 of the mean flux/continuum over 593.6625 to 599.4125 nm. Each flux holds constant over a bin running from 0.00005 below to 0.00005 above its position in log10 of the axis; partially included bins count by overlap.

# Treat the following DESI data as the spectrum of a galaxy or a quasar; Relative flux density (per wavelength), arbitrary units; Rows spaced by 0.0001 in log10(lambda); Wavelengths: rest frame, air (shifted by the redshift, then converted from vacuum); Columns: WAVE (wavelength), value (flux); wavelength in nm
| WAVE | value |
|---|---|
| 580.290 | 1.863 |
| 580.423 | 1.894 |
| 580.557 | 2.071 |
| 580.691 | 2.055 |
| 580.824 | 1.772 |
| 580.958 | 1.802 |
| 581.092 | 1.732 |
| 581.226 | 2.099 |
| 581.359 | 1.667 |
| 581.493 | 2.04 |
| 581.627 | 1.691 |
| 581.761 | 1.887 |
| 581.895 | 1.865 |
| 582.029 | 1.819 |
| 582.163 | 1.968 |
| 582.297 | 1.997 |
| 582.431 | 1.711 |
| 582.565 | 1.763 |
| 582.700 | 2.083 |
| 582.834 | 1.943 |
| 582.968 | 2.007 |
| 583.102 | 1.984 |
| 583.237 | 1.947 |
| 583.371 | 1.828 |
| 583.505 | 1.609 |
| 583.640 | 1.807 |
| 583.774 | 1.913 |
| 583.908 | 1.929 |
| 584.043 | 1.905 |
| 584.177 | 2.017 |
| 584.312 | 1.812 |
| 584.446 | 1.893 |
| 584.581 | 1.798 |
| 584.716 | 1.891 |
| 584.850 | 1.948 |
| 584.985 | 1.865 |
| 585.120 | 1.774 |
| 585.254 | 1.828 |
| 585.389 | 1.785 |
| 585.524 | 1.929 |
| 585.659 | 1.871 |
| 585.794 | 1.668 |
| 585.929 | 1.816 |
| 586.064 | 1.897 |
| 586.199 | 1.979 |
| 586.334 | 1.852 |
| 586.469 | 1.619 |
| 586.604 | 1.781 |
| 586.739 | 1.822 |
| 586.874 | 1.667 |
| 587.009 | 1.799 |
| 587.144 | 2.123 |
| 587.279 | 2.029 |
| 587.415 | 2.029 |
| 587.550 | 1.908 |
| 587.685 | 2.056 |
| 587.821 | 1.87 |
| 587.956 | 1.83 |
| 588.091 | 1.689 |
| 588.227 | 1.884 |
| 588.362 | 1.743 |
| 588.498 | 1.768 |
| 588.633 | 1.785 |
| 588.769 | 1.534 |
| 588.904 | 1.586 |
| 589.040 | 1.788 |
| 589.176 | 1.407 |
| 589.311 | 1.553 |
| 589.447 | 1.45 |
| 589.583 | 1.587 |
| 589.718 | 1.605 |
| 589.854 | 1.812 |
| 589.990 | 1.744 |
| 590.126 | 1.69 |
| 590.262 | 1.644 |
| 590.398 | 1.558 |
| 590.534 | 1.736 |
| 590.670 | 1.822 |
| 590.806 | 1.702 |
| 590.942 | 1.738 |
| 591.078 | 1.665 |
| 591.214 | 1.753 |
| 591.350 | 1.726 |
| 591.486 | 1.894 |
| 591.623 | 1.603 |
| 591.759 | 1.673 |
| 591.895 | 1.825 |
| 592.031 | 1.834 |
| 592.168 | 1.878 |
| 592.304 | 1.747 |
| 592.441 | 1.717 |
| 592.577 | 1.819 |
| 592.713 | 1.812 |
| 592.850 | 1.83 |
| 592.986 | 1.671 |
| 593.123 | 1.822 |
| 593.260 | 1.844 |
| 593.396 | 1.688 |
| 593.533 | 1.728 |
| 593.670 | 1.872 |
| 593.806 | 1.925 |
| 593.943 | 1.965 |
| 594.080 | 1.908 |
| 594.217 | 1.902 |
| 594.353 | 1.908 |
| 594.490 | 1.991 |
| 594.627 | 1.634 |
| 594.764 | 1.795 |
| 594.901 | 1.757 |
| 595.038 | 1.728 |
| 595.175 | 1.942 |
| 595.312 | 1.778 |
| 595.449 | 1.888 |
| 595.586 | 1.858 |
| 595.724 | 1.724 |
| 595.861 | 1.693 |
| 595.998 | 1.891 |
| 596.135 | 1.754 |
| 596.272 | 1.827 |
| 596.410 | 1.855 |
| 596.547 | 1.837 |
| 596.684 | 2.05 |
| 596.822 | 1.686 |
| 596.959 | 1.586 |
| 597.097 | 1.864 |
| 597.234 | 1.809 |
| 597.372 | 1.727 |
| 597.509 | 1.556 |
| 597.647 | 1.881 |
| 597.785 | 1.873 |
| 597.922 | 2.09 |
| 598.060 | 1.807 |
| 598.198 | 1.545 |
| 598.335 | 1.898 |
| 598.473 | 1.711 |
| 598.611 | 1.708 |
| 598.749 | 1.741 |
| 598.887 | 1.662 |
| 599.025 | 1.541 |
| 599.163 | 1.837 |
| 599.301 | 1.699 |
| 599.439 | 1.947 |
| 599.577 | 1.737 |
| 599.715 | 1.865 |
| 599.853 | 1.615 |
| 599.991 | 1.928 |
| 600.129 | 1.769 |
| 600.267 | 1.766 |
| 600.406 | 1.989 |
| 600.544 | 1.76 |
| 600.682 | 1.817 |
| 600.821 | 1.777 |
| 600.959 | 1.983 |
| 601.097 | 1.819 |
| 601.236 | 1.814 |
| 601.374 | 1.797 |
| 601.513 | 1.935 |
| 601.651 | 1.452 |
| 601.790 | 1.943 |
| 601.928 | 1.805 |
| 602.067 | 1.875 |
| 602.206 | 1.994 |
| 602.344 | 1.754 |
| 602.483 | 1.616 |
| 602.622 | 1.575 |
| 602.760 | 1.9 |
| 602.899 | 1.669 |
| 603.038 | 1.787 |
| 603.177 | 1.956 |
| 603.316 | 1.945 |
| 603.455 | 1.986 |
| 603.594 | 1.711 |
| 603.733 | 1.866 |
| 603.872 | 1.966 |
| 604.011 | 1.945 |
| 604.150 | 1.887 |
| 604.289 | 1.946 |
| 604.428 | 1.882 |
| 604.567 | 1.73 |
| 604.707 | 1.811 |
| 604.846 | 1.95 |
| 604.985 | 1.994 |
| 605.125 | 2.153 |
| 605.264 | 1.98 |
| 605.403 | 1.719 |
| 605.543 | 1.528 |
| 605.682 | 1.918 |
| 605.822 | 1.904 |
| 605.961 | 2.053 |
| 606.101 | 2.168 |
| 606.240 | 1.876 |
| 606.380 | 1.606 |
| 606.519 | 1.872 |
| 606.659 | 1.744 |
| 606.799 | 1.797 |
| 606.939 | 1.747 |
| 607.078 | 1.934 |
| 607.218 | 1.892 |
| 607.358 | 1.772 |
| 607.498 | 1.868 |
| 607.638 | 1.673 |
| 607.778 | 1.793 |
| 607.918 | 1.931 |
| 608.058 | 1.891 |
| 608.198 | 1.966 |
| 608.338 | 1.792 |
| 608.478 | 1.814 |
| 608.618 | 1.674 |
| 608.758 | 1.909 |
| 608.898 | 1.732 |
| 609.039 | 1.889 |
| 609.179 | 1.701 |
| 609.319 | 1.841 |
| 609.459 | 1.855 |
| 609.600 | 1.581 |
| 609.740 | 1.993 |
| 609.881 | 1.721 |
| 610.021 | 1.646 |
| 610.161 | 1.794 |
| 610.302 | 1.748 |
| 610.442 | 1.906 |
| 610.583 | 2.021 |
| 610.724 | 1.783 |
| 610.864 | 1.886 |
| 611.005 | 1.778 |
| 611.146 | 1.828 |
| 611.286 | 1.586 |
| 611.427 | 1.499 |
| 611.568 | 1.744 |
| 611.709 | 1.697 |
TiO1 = 0.03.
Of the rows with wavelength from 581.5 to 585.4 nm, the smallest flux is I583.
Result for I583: 1.609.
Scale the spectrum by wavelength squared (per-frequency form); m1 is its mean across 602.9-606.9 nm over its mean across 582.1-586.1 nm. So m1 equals 1.07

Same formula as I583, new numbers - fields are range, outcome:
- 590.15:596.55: 1.558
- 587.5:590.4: 1.407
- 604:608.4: 1.528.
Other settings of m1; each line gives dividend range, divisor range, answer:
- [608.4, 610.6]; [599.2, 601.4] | 1.02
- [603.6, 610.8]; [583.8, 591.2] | 1.10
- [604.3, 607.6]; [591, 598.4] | 1.07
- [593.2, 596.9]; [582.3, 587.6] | 1.01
